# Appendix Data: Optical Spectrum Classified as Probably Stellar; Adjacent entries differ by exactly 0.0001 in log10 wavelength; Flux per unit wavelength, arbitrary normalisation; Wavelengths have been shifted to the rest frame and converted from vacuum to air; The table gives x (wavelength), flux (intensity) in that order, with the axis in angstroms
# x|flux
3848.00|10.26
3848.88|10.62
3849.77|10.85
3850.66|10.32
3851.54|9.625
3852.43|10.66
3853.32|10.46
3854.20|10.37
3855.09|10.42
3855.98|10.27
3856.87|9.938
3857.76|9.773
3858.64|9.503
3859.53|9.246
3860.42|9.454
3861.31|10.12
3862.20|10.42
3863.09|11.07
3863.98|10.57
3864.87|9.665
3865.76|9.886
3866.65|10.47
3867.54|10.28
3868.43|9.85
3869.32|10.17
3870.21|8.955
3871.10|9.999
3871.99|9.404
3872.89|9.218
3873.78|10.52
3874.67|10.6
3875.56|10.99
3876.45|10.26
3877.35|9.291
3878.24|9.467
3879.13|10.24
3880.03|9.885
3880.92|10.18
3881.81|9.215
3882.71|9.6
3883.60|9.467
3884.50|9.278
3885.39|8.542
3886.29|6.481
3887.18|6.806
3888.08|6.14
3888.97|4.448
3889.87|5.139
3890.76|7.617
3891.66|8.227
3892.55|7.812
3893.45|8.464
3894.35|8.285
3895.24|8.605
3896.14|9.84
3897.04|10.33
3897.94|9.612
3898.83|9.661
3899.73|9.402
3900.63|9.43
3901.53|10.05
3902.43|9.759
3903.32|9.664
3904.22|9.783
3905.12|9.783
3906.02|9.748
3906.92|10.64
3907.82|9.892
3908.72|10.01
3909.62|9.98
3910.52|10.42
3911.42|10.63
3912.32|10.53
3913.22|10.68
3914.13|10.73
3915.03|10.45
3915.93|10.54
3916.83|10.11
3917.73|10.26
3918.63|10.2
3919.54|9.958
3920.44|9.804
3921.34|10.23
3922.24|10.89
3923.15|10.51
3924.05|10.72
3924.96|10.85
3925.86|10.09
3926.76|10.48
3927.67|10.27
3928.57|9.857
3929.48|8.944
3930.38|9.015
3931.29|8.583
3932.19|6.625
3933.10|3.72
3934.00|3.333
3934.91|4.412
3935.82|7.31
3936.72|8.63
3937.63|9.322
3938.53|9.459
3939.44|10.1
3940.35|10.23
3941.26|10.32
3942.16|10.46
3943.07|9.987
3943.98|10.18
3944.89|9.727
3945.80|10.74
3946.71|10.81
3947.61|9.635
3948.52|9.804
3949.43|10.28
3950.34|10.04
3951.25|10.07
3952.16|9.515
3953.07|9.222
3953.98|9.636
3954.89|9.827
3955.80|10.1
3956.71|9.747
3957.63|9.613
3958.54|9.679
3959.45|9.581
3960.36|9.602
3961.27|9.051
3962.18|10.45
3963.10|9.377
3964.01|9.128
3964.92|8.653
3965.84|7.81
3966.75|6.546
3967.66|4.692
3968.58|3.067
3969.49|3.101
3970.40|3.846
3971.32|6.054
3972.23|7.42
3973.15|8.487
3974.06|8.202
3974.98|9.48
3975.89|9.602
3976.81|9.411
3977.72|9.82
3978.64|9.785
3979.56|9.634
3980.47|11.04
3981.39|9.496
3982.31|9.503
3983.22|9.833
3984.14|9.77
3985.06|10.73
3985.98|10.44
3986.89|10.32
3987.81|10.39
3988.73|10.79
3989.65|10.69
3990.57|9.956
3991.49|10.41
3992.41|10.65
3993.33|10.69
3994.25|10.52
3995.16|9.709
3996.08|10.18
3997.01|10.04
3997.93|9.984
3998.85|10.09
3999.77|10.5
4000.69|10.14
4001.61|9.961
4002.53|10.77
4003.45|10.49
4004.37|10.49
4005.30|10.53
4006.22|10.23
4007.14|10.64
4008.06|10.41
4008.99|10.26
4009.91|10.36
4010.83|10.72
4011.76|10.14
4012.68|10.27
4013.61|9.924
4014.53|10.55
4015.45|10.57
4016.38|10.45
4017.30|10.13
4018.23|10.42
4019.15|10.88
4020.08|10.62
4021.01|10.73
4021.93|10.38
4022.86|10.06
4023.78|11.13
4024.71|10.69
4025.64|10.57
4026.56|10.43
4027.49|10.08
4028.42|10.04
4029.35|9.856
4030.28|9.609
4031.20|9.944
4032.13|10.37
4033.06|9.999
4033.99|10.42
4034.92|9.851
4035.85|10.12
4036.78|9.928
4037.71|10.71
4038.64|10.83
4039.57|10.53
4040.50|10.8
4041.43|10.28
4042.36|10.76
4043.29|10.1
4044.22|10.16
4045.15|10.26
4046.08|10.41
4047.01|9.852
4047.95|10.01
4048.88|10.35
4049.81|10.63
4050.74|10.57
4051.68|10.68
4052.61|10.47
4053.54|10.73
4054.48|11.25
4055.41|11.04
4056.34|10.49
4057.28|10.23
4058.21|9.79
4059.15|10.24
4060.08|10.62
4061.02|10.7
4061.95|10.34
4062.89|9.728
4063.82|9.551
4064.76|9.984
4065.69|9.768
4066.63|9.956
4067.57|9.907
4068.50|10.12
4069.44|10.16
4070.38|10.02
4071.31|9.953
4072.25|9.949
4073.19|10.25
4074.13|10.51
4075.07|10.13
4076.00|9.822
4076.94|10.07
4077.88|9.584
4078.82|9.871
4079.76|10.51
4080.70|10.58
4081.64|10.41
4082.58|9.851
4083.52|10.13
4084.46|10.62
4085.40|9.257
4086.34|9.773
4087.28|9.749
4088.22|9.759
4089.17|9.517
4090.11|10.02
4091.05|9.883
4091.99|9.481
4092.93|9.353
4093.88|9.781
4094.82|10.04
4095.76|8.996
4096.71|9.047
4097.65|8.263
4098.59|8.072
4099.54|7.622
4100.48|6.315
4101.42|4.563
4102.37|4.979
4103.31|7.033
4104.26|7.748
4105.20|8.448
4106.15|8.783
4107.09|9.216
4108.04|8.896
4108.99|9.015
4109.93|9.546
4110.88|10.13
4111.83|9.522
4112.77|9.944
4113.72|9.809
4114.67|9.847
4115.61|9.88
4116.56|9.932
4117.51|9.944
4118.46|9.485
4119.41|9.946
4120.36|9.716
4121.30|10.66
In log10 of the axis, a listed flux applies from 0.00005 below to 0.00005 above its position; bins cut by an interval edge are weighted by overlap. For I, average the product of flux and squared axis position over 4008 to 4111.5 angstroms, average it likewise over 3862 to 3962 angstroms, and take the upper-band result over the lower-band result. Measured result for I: 1.13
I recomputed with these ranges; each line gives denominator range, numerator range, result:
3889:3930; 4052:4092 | 1.13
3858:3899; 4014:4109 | 1.17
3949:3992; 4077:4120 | 1.09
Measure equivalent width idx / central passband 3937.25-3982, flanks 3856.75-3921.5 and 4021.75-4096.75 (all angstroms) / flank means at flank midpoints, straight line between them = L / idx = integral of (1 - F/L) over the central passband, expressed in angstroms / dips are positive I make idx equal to 3.5 angstroms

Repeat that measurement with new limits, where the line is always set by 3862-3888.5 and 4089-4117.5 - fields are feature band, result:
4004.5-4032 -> -3.89 angstroms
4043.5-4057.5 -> -2.33 angstroms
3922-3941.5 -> 1.27 angstroms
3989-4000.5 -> -1.42 angstroms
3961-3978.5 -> 3.09 angstroms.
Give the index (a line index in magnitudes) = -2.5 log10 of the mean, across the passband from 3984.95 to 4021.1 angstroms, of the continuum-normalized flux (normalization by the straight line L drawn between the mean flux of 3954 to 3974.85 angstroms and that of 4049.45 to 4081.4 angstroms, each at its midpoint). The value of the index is -0.176 mag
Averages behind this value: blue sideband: 7.97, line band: 10.4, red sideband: 10.2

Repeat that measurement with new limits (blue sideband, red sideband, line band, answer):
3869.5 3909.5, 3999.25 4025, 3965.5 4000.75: 0.125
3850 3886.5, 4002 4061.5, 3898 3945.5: 0.056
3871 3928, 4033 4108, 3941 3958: -0.043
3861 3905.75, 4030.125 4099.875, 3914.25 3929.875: -0.092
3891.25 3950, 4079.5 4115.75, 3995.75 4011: -0.113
